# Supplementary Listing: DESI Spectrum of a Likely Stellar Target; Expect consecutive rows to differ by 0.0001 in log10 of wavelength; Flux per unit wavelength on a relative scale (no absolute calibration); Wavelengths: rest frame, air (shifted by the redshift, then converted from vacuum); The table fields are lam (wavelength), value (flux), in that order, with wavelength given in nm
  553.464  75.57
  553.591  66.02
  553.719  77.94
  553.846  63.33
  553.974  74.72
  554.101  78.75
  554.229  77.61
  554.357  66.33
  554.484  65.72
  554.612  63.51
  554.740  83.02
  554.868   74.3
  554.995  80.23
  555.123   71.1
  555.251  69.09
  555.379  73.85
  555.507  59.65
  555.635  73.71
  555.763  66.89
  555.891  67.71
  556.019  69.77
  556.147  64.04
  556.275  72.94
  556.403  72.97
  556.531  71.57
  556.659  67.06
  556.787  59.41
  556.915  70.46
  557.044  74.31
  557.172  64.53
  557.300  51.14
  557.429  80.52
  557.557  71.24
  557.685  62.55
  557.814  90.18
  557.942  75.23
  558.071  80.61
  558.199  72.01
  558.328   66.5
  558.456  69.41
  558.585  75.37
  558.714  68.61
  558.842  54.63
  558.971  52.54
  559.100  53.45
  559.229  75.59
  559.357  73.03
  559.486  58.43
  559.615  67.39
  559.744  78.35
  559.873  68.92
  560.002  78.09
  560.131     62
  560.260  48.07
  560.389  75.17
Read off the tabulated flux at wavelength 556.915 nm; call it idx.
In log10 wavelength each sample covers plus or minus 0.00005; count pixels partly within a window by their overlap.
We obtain 70.46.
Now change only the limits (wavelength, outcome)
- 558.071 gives 80.61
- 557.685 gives 62.55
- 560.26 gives 48.07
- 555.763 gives 66.89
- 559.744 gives 78.35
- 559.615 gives 67.39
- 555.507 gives 59.65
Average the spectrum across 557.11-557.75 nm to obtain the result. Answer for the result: 66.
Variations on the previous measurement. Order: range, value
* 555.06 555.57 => 68.4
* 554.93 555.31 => 73.6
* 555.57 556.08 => 69.5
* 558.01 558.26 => 76.5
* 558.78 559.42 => 61.8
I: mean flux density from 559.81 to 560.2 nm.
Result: 69.4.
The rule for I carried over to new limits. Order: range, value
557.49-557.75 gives 67.1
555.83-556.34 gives 68.7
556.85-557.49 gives 68.1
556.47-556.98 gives 67.1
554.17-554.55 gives 69.8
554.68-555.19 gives 77.1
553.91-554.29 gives 77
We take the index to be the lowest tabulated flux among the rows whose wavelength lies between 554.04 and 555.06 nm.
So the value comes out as 63.51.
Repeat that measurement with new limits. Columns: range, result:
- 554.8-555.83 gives 59.65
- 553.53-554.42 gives 63.33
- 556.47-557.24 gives 59.41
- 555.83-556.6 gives 64.04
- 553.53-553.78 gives 66.02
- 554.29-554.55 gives 65.72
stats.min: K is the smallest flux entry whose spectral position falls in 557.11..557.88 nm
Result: 51.14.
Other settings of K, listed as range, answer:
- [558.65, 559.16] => 52.54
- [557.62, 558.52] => 62.55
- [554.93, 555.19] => 71.1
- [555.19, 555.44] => 69.09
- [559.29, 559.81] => 58.43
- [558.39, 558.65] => 69.41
